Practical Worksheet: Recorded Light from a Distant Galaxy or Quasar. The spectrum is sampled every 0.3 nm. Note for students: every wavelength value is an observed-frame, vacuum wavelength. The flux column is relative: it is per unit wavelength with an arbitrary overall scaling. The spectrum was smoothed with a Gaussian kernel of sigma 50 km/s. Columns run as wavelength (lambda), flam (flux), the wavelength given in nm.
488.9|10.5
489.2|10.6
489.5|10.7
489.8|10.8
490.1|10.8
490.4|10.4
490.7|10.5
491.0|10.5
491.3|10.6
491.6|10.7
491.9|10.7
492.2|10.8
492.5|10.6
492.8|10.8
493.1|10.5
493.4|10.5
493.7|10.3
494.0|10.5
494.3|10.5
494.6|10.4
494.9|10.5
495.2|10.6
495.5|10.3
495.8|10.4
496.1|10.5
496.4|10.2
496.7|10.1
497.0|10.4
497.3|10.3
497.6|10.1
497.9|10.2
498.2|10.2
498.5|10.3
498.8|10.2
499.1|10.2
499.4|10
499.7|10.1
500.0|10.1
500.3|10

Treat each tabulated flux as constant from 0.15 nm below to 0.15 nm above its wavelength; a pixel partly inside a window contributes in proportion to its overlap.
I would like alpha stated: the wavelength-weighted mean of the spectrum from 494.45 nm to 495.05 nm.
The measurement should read 10.5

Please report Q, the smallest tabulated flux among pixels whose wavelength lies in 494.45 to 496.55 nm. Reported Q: 10.2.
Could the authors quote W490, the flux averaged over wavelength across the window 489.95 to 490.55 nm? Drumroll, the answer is 10.6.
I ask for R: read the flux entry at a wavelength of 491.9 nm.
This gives 10.7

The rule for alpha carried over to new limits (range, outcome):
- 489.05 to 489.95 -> 10.7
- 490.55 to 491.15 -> 10.5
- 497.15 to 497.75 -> 10.2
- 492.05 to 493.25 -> 10.7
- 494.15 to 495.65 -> 10.5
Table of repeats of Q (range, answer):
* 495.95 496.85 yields 10.1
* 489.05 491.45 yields 10.4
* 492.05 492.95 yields 10.6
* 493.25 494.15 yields 10.3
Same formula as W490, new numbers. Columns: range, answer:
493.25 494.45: 10.4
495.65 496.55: 10.4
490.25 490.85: 10.4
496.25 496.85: 10.1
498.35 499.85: 10.2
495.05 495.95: 10.4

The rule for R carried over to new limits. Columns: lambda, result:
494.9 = 10.5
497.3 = 10.3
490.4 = 10.4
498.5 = 10.3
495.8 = 10.4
